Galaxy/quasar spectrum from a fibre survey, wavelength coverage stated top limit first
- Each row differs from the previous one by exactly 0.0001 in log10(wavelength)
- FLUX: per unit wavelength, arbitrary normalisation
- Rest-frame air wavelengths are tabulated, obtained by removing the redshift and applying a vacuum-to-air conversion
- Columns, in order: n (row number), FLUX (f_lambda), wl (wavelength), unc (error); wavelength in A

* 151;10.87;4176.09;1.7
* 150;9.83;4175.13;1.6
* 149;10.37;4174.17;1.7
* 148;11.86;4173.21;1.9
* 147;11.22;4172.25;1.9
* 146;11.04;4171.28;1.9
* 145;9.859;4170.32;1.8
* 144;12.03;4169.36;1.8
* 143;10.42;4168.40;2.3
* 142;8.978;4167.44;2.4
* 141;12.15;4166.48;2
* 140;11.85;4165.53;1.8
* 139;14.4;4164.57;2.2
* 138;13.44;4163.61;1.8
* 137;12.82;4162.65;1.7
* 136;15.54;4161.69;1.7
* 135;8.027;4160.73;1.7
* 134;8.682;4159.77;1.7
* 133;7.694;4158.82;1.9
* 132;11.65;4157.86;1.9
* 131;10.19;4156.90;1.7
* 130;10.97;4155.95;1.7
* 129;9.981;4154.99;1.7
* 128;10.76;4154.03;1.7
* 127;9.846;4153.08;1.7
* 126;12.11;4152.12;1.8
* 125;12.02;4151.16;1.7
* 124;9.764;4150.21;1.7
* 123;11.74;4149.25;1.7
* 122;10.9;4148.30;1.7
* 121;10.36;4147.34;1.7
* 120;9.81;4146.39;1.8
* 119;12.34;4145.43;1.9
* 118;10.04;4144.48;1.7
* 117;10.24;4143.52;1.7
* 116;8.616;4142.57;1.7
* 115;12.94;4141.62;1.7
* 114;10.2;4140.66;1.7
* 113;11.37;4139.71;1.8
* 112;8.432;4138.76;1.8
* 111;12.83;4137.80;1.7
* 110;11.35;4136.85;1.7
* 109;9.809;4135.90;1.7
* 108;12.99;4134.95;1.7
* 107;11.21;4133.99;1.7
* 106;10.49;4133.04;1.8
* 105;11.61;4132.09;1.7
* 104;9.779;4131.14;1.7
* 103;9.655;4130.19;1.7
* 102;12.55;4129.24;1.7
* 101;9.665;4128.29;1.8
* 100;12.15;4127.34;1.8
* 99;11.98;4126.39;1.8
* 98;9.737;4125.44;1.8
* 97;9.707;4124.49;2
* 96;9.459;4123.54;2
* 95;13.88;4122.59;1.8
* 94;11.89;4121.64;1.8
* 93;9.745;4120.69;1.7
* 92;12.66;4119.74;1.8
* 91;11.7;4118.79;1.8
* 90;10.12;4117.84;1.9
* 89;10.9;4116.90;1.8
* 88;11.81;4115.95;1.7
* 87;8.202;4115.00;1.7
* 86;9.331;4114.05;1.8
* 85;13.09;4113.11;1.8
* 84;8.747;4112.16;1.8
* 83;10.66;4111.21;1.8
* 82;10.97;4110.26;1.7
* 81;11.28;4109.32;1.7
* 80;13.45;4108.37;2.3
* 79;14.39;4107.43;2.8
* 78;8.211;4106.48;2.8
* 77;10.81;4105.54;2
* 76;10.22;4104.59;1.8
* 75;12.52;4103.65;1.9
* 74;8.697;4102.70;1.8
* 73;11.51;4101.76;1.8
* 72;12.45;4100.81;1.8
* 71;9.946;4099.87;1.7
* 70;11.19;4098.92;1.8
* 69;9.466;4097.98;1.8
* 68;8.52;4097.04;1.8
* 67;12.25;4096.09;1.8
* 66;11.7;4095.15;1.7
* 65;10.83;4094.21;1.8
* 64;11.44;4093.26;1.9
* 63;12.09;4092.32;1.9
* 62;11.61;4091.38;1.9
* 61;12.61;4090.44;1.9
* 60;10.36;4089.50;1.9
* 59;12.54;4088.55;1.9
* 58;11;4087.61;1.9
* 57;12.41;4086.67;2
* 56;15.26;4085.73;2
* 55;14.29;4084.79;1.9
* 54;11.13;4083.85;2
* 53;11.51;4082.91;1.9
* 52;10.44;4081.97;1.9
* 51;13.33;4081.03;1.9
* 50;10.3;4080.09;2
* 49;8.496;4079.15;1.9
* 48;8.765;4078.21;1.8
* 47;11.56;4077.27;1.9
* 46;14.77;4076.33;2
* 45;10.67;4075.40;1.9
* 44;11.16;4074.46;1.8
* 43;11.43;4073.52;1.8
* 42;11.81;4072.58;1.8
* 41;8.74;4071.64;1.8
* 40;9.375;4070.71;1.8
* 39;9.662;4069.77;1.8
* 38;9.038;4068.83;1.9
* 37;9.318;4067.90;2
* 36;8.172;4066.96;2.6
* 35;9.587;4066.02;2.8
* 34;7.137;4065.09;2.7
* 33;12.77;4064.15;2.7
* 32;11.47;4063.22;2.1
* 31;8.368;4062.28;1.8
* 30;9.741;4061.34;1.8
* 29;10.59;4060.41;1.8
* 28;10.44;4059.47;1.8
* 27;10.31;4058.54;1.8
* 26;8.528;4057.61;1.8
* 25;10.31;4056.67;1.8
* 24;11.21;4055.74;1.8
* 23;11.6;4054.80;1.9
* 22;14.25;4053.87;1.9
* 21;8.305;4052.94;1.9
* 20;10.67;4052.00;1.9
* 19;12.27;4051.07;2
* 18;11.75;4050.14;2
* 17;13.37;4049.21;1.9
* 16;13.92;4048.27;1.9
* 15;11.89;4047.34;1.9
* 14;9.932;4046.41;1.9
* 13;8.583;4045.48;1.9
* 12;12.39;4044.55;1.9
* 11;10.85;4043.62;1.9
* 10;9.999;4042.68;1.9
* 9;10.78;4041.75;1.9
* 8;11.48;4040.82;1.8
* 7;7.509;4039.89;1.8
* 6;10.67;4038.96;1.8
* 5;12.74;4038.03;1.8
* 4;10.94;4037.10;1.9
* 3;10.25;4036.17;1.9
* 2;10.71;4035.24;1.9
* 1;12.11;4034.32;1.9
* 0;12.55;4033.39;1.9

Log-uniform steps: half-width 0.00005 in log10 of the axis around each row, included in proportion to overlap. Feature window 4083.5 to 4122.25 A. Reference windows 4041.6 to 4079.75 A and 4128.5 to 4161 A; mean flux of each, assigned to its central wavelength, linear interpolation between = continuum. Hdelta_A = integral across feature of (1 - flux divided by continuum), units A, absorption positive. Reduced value -2.46 A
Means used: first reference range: 10.6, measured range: 11.3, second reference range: 10.6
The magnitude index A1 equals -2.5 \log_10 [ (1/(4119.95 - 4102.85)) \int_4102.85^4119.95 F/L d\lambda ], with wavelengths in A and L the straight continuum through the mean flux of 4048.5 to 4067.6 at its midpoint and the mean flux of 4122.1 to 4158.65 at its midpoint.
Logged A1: -0.02 mag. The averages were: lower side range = 10.6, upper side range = 10.8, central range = 11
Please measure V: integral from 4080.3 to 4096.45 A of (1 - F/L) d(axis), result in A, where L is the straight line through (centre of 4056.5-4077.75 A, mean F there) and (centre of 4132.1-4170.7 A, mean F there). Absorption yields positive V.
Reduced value -2.5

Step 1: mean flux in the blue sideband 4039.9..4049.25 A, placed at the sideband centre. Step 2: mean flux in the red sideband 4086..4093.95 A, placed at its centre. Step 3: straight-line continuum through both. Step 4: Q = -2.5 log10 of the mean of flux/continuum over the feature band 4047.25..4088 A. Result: 0.05 mag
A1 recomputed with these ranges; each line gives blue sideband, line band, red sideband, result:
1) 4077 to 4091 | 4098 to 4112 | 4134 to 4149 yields 0.03 mag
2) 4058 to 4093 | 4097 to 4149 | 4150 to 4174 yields 0.01 mag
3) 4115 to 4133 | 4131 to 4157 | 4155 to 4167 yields 0.04 mag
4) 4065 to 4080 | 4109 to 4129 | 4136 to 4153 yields -0.03 mag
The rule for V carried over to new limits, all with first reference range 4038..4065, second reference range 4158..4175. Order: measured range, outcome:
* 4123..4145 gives 0.7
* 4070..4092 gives -1.0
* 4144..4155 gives 0.3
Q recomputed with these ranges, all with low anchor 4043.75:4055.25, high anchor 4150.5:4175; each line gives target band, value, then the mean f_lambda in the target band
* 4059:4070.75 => 0.19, 9.67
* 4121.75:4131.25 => 0.03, 10.9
